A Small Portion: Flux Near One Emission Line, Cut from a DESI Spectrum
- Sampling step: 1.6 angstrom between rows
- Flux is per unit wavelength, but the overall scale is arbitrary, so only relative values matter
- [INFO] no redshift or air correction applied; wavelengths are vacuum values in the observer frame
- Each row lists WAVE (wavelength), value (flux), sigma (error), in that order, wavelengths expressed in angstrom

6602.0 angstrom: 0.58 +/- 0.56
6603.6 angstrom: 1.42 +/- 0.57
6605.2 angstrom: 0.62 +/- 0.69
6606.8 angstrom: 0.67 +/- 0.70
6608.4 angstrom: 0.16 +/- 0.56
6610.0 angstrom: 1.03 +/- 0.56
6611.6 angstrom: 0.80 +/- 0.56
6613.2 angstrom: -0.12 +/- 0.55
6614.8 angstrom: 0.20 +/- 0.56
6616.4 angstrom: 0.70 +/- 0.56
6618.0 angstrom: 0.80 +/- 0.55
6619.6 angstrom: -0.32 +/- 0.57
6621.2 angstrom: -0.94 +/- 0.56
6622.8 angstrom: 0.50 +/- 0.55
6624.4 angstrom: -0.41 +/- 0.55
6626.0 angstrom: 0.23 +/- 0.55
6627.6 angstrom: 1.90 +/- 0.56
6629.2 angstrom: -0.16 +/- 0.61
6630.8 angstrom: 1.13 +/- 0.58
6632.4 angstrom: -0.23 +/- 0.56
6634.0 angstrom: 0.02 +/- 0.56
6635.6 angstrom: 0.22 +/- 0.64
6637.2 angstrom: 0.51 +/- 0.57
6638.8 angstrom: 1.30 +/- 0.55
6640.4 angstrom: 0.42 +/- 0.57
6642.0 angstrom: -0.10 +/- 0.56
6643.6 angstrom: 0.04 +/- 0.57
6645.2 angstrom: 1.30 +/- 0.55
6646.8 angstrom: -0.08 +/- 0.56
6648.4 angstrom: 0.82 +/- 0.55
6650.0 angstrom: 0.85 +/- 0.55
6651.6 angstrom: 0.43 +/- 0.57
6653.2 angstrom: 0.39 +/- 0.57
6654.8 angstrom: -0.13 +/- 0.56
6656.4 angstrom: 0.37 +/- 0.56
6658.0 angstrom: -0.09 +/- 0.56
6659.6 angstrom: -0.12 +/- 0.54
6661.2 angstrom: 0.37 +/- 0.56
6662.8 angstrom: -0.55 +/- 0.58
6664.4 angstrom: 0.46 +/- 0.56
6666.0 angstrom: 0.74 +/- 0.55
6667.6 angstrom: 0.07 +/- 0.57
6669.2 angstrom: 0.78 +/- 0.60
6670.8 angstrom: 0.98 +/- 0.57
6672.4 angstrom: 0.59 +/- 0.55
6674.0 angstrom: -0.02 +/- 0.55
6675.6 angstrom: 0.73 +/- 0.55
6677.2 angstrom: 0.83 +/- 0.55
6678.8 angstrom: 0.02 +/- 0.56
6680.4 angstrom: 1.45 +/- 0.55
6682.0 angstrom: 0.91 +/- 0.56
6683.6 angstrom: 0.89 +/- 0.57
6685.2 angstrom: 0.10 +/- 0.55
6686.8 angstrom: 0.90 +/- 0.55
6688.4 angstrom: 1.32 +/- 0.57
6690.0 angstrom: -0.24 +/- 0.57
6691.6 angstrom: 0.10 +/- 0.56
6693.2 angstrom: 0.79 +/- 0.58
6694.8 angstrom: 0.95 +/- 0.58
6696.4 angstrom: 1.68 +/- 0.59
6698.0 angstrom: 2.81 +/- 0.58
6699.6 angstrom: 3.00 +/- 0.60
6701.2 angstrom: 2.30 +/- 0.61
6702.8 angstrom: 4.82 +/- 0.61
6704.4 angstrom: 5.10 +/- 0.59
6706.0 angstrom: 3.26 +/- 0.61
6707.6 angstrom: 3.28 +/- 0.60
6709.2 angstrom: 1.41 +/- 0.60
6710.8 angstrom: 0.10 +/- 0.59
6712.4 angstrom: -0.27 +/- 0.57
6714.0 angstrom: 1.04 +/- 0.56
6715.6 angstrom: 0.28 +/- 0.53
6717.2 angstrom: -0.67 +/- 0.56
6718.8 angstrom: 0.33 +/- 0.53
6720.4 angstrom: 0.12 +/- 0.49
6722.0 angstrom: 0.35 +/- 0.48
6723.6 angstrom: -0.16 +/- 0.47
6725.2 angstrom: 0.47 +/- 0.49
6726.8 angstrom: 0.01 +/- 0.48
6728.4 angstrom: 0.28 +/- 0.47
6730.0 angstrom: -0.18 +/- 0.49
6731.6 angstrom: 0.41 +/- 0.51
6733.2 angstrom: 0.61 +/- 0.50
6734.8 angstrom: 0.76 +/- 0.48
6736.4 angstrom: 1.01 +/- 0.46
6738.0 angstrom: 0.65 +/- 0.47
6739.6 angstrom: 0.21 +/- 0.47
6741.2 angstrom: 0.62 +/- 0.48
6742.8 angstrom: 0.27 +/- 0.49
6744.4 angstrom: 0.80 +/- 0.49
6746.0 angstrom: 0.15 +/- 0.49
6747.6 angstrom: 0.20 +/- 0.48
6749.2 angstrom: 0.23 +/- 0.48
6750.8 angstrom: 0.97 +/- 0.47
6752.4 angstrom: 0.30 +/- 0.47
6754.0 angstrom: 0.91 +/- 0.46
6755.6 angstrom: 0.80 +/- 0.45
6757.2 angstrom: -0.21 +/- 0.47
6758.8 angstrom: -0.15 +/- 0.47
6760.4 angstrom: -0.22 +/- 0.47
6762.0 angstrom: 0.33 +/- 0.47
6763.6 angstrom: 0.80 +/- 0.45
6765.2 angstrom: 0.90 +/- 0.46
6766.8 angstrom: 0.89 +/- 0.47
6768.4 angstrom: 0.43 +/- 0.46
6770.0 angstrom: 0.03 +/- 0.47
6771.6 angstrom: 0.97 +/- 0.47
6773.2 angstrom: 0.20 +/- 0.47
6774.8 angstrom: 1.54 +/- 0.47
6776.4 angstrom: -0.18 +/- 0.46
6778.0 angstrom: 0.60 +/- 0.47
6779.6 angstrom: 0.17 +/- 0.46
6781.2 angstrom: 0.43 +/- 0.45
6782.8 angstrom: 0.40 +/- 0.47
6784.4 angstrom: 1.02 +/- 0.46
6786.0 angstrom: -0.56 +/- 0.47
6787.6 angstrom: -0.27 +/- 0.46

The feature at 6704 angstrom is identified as [O II]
